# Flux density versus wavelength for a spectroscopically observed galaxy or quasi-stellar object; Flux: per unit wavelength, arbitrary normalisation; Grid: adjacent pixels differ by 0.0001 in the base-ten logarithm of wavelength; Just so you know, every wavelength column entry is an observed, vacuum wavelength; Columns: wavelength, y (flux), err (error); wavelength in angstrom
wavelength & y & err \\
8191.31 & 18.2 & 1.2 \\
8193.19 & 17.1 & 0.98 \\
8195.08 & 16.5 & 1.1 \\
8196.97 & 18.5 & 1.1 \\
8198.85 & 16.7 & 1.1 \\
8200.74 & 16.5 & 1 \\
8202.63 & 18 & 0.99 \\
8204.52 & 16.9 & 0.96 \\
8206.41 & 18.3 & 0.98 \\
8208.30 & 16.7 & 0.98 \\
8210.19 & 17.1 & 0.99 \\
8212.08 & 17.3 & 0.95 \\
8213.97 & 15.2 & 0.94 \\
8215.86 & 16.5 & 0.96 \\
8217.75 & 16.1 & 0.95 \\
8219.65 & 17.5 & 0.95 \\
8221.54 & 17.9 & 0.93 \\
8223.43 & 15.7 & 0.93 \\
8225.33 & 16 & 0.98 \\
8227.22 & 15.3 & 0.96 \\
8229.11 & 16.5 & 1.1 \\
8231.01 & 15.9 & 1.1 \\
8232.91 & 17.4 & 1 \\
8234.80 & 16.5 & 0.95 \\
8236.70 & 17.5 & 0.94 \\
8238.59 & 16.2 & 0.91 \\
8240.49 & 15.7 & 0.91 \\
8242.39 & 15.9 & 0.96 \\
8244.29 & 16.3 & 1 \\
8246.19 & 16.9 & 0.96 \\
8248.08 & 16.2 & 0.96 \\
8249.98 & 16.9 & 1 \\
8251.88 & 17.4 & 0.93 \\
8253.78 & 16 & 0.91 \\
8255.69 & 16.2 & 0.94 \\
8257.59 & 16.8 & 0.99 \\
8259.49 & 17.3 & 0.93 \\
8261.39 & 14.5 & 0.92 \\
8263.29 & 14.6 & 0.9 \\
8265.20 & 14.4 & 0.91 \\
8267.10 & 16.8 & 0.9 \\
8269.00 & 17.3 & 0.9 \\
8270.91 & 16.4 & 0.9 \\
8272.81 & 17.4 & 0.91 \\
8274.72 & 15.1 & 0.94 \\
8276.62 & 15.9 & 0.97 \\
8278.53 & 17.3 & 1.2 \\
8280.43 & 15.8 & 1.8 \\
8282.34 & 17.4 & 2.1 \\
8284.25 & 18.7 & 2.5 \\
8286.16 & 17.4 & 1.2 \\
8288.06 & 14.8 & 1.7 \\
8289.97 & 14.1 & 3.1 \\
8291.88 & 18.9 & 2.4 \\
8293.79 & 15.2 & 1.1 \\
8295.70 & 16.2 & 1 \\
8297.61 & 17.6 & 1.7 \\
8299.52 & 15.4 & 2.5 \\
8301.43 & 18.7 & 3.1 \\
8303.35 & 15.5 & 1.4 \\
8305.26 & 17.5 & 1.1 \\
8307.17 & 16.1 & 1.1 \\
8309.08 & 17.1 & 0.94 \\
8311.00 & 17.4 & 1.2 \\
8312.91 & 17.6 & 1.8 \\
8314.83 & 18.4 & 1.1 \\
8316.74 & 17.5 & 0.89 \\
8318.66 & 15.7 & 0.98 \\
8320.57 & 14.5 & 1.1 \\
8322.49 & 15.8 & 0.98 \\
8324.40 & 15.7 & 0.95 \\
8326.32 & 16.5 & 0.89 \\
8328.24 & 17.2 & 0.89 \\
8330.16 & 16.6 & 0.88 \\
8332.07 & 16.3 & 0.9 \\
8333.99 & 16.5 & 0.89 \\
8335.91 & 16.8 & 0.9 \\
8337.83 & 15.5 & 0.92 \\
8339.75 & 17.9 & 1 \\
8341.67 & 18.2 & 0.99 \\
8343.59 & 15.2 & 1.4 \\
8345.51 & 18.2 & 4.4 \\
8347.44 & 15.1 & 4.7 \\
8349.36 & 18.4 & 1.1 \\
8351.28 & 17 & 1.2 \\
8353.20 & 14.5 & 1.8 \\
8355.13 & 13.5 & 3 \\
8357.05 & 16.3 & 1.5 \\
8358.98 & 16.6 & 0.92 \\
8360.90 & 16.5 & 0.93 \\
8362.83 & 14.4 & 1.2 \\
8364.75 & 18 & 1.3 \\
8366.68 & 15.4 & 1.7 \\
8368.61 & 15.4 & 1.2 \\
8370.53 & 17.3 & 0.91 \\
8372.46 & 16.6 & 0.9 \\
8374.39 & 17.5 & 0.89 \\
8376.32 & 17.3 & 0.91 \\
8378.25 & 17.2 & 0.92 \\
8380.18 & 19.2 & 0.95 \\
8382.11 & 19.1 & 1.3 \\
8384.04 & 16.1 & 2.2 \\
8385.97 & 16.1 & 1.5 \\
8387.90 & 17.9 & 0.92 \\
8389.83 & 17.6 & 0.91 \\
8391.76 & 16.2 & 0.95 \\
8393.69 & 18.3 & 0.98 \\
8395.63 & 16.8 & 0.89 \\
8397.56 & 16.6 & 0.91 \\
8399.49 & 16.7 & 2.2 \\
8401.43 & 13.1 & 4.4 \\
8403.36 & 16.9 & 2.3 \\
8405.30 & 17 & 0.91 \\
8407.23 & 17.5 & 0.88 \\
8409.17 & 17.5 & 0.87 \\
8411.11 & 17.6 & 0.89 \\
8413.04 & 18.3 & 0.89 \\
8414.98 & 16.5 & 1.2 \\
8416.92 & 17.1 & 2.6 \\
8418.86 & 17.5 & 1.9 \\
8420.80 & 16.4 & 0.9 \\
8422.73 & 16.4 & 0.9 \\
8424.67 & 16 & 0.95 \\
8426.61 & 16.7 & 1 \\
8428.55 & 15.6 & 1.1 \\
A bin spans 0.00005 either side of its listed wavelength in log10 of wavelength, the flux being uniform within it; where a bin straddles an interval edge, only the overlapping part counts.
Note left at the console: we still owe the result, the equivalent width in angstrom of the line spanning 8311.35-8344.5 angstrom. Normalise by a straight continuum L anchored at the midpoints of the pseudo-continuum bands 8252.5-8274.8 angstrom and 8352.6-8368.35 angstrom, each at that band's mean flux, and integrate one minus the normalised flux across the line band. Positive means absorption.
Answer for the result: -1.65 angstrom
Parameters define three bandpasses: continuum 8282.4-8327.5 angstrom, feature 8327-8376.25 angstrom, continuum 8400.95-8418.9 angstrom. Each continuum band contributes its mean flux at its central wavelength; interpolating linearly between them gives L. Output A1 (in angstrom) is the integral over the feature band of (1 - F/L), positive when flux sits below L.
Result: 0.98 angstrom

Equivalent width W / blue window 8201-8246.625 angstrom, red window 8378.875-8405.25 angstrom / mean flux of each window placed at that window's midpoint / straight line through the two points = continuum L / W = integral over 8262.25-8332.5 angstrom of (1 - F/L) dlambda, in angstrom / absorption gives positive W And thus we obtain 1.14 angstrom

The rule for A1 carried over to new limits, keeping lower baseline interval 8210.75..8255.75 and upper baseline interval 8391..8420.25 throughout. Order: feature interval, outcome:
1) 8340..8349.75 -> -0.1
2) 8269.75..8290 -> 0.1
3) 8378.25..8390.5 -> -0.6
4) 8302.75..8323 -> 0.0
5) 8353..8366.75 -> 0.9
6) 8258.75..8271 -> 0.5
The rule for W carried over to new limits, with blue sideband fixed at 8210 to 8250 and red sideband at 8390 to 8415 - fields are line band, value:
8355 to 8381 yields 0.31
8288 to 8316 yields -0.22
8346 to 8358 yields 0.62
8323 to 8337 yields 0.19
